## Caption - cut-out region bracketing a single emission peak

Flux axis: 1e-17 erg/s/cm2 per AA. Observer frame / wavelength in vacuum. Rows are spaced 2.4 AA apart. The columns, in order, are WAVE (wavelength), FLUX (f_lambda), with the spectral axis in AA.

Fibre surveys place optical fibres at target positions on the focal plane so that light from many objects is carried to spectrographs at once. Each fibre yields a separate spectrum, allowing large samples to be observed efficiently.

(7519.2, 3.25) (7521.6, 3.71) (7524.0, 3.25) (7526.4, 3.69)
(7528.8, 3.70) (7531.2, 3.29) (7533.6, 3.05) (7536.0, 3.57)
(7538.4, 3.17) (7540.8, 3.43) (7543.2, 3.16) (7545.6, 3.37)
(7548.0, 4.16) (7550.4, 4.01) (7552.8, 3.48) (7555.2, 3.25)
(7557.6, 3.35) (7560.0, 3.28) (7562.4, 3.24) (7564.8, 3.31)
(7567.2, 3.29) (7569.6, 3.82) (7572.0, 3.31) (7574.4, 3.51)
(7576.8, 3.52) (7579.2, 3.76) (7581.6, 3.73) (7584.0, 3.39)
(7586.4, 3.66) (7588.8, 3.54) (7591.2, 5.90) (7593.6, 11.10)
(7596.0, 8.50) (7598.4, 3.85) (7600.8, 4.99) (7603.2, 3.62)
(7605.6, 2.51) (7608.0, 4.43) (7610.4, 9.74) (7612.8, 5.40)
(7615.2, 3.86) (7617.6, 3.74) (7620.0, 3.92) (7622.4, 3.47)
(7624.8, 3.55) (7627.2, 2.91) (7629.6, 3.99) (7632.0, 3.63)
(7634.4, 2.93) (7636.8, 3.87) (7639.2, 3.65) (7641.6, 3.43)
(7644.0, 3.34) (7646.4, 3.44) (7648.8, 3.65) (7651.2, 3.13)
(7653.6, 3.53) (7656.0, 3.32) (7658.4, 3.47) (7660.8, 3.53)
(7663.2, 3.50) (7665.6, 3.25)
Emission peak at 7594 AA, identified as [S II]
